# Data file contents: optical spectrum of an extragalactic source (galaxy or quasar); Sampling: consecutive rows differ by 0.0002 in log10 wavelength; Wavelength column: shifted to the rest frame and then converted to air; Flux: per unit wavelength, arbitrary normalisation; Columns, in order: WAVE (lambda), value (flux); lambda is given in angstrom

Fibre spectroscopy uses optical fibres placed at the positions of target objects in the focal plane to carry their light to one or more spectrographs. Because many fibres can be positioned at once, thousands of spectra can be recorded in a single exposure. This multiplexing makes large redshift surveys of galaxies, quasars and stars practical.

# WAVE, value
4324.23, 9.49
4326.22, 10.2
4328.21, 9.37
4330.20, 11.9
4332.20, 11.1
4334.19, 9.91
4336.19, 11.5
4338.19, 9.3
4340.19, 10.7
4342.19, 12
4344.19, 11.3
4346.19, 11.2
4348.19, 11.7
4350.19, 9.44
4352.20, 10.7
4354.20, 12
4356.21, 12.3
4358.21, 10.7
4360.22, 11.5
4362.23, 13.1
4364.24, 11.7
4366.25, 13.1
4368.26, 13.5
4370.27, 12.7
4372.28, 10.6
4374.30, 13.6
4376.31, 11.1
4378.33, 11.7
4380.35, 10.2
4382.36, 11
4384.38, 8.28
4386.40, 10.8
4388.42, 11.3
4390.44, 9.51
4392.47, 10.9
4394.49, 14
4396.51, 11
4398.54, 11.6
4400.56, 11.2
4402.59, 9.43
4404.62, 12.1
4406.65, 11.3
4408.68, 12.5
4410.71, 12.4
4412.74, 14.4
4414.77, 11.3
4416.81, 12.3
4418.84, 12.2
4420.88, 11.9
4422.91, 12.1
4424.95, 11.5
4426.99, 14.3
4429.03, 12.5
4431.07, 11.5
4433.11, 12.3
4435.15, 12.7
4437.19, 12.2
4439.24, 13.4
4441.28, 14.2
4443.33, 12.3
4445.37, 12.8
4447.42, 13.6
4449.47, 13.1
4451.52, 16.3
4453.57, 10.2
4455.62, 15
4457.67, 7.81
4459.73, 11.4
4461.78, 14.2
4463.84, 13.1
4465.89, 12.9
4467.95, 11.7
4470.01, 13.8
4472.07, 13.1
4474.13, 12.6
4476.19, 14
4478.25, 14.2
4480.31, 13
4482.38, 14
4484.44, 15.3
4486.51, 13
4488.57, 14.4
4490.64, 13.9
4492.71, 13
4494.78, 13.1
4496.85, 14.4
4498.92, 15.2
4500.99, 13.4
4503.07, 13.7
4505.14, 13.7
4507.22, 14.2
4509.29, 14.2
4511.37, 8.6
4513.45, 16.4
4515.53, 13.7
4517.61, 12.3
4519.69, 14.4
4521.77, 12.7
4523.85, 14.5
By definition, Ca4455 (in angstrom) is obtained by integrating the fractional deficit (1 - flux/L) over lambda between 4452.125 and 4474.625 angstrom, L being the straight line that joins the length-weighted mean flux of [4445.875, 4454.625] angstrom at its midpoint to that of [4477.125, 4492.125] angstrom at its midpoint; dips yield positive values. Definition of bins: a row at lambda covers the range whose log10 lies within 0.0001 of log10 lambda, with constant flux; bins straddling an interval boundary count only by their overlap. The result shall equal 1.9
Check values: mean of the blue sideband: 13.3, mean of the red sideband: 13.9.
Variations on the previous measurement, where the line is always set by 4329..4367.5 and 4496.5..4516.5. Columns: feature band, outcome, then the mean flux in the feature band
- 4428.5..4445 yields 0.0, 12.7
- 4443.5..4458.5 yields 0.2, 12.7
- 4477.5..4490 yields -0.6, 14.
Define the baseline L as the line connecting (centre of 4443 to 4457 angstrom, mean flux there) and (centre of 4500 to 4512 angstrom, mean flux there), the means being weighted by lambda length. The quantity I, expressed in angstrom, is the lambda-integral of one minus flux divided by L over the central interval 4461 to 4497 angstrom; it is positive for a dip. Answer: -0.9 angstrom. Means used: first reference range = 13.2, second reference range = 13.1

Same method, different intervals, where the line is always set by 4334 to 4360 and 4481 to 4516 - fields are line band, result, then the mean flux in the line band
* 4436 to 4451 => -0.49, 13.2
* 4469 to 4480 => -0.14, 13.5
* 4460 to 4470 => 0.17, 12.9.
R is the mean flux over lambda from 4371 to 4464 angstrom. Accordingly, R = 12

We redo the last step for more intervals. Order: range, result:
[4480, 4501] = 13.9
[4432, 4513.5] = 13.2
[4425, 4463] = 12.7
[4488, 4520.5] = 13.6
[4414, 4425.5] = 11.9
